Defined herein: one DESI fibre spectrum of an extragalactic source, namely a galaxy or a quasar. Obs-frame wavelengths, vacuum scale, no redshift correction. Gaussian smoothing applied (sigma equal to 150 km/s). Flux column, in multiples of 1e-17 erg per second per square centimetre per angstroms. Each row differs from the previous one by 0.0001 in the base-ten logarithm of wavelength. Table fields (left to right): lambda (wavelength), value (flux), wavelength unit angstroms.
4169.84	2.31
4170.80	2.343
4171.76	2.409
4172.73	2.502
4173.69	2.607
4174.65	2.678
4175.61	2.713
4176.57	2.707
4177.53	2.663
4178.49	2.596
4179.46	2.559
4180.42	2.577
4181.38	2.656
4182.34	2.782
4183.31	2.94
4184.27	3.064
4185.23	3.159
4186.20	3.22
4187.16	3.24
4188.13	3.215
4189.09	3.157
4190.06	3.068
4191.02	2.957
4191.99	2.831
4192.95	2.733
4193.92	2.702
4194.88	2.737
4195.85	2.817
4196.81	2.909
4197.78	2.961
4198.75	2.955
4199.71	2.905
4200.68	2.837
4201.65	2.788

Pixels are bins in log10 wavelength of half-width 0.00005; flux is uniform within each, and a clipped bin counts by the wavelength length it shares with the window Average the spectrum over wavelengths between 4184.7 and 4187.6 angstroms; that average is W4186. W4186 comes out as 3.2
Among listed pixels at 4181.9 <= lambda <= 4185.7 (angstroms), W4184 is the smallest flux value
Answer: 2.782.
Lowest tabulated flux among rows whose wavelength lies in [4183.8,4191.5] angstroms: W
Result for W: 2.957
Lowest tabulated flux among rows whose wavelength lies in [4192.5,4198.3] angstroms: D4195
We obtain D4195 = 2.702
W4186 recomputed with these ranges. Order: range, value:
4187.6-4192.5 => 3.04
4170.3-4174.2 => 2.46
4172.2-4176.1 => 2.62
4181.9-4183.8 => 2.86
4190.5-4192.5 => 2.9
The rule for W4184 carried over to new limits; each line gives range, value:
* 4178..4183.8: 2.559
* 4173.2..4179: 2.596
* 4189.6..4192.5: 2.831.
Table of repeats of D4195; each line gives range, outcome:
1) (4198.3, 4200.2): 2.905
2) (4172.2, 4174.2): 2.502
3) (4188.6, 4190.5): 3.068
